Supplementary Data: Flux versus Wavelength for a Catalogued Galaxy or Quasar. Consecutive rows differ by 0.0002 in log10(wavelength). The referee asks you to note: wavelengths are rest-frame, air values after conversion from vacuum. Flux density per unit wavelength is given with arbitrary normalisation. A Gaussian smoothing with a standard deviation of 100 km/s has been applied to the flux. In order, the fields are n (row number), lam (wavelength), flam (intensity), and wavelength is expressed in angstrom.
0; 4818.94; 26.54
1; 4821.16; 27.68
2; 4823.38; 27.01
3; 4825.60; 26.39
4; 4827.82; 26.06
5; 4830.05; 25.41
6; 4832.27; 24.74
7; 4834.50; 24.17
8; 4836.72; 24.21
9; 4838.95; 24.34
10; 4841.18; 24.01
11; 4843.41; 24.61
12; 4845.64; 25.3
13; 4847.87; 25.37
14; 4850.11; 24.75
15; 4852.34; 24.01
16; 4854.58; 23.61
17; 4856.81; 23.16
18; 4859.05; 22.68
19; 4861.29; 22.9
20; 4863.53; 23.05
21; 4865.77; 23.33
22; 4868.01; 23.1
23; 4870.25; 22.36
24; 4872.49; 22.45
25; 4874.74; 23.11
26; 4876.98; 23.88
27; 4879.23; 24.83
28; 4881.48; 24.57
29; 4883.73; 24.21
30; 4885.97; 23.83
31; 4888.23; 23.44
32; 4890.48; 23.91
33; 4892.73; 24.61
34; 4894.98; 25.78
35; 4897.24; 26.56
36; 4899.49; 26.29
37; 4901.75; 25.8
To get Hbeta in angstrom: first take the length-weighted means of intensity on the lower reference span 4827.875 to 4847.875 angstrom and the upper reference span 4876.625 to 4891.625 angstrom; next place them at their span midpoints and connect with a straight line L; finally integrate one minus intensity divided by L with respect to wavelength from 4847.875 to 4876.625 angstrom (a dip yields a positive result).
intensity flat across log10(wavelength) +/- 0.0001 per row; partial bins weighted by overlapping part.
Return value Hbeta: 1.3 angstrom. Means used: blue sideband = 24.7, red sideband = 24.1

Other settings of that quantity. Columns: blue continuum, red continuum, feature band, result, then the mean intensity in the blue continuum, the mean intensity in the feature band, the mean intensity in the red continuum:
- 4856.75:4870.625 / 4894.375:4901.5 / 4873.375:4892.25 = 0.59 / 23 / 24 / 26.2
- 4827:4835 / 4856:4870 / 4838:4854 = -0.32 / 25.1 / 24.6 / 23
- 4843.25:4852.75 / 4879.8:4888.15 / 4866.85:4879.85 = 0.60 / 24.9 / 23.2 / 24.1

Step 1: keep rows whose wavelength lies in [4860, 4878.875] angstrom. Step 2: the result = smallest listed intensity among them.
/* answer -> 22.36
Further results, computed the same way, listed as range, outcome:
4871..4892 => 22.45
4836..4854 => 24.01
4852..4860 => 22.68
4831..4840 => 24.17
